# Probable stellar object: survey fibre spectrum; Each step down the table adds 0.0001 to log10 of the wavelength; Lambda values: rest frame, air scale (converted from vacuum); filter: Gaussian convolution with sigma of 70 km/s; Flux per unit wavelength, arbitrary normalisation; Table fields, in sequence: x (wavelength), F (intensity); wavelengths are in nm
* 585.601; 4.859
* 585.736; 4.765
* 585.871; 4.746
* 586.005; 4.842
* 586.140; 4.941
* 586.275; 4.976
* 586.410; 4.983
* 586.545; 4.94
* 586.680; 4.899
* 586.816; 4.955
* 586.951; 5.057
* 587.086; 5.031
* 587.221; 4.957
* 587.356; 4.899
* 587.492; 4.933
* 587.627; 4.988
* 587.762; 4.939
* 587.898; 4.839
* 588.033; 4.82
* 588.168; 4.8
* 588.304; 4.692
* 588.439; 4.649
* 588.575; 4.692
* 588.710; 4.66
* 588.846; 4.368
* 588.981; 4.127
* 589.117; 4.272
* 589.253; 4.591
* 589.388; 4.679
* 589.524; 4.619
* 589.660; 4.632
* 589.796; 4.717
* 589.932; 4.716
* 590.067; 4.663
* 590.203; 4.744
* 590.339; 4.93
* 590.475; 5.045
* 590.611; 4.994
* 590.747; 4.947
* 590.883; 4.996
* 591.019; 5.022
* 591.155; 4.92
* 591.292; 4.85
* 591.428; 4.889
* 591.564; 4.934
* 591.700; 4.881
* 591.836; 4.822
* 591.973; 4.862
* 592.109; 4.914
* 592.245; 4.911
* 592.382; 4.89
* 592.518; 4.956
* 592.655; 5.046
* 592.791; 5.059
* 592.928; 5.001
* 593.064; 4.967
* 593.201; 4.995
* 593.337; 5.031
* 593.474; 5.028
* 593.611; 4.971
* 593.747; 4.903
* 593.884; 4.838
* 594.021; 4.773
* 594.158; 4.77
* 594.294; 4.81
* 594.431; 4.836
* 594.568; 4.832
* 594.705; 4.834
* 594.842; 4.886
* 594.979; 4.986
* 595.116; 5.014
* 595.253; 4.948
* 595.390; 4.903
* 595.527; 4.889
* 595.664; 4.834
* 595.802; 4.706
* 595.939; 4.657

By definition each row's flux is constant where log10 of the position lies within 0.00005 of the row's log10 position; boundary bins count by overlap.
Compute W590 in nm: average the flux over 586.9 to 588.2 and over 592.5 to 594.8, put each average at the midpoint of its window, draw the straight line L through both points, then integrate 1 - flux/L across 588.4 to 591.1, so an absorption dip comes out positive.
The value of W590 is 0.12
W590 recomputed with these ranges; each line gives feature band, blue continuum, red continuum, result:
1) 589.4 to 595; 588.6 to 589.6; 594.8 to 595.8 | -0.23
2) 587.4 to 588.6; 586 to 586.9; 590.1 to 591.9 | 0.03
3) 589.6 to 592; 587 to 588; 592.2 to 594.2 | 0.04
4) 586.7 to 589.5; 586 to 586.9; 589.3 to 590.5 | 0.06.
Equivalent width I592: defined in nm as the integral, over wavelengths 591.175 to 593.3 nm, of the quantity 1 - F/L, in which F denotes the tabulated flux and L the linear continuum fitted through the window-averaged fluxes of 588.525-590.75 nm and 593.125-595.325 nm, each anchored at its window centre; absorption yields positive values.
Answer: -0.059 nm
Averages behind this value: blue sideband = 4.66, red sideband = 4.9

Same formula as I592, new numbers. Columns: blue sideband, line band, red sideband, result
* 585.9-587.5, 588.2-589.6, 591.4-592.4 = 0.108 nm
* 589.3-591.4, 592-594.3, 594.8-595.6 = -0.019 nm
